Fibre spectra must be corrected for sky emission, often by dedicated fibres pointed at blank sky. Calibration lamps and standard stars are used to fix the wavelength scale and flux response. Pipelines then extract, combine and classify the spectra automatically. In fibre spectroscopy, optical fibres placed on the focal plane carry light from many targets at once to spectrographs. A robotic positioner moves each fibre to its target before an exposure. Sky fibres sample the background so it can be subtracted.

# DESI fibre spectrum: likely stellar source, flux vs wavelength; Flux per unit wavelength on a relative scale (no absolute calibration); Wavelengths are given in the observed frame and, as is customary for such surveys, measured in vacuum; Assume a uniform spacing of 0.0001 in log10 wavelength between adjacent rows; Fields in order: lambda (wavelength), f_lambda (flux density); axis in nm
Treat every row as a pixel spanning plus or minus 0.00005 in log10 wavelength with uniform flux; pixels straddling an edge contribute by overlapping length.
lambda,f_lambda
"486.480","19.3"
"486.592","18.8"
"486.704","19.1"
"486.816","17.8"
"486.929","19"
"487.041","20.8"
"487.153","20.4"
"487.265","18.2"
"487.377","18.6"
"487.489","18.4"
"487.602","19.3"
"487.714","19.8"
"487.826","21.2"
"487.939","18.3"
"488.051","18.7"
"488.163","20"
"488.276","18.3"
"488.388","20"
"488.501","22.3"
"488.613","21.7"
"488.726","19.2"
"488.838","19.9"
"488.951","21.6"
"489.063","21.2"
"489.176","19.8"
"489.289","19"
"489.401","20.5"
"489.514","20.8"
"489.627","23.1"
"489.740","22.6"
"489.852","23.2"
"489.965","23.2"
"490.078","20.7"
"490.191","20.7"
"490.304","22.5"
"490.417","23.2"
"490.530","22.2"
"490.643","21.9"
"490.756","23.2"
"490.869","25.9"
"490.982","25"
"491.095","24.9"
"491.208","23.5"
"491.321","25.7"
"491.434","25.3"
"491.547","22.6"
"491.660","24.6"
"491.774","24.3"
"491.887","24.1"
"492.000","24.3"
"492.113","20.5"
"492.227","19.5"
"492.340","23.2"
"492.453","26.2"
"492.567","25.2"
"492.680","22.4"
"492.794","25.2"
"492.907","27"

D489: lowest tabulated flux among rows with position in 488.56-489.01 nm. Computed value 19.2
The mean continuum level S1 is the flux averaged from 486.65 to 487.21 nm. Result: 19.4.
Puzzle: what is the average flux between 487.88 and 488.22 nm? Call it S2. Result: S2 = 19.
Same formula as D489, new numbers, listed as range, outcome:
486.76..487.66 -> 17.8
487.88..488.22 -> 18.3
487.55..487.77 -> 19.3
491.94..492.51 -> 19.5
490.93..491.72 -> 22.6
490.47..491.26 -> 21.9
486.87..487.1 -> 19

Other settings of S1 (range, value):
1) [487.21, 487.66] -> 18.6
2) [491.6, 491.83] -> 24.4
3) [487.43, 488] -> 19.4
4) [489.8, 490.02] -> 23.2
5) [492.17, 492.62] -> 23.5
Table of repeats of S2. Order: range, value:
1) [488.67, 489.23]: 20.4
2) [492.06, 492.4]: 21.1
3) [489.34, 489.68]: 21.4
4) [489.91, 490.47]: 22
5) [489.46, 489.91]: 22.4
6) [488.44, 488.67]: 21.9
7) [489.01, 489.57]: 20.2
